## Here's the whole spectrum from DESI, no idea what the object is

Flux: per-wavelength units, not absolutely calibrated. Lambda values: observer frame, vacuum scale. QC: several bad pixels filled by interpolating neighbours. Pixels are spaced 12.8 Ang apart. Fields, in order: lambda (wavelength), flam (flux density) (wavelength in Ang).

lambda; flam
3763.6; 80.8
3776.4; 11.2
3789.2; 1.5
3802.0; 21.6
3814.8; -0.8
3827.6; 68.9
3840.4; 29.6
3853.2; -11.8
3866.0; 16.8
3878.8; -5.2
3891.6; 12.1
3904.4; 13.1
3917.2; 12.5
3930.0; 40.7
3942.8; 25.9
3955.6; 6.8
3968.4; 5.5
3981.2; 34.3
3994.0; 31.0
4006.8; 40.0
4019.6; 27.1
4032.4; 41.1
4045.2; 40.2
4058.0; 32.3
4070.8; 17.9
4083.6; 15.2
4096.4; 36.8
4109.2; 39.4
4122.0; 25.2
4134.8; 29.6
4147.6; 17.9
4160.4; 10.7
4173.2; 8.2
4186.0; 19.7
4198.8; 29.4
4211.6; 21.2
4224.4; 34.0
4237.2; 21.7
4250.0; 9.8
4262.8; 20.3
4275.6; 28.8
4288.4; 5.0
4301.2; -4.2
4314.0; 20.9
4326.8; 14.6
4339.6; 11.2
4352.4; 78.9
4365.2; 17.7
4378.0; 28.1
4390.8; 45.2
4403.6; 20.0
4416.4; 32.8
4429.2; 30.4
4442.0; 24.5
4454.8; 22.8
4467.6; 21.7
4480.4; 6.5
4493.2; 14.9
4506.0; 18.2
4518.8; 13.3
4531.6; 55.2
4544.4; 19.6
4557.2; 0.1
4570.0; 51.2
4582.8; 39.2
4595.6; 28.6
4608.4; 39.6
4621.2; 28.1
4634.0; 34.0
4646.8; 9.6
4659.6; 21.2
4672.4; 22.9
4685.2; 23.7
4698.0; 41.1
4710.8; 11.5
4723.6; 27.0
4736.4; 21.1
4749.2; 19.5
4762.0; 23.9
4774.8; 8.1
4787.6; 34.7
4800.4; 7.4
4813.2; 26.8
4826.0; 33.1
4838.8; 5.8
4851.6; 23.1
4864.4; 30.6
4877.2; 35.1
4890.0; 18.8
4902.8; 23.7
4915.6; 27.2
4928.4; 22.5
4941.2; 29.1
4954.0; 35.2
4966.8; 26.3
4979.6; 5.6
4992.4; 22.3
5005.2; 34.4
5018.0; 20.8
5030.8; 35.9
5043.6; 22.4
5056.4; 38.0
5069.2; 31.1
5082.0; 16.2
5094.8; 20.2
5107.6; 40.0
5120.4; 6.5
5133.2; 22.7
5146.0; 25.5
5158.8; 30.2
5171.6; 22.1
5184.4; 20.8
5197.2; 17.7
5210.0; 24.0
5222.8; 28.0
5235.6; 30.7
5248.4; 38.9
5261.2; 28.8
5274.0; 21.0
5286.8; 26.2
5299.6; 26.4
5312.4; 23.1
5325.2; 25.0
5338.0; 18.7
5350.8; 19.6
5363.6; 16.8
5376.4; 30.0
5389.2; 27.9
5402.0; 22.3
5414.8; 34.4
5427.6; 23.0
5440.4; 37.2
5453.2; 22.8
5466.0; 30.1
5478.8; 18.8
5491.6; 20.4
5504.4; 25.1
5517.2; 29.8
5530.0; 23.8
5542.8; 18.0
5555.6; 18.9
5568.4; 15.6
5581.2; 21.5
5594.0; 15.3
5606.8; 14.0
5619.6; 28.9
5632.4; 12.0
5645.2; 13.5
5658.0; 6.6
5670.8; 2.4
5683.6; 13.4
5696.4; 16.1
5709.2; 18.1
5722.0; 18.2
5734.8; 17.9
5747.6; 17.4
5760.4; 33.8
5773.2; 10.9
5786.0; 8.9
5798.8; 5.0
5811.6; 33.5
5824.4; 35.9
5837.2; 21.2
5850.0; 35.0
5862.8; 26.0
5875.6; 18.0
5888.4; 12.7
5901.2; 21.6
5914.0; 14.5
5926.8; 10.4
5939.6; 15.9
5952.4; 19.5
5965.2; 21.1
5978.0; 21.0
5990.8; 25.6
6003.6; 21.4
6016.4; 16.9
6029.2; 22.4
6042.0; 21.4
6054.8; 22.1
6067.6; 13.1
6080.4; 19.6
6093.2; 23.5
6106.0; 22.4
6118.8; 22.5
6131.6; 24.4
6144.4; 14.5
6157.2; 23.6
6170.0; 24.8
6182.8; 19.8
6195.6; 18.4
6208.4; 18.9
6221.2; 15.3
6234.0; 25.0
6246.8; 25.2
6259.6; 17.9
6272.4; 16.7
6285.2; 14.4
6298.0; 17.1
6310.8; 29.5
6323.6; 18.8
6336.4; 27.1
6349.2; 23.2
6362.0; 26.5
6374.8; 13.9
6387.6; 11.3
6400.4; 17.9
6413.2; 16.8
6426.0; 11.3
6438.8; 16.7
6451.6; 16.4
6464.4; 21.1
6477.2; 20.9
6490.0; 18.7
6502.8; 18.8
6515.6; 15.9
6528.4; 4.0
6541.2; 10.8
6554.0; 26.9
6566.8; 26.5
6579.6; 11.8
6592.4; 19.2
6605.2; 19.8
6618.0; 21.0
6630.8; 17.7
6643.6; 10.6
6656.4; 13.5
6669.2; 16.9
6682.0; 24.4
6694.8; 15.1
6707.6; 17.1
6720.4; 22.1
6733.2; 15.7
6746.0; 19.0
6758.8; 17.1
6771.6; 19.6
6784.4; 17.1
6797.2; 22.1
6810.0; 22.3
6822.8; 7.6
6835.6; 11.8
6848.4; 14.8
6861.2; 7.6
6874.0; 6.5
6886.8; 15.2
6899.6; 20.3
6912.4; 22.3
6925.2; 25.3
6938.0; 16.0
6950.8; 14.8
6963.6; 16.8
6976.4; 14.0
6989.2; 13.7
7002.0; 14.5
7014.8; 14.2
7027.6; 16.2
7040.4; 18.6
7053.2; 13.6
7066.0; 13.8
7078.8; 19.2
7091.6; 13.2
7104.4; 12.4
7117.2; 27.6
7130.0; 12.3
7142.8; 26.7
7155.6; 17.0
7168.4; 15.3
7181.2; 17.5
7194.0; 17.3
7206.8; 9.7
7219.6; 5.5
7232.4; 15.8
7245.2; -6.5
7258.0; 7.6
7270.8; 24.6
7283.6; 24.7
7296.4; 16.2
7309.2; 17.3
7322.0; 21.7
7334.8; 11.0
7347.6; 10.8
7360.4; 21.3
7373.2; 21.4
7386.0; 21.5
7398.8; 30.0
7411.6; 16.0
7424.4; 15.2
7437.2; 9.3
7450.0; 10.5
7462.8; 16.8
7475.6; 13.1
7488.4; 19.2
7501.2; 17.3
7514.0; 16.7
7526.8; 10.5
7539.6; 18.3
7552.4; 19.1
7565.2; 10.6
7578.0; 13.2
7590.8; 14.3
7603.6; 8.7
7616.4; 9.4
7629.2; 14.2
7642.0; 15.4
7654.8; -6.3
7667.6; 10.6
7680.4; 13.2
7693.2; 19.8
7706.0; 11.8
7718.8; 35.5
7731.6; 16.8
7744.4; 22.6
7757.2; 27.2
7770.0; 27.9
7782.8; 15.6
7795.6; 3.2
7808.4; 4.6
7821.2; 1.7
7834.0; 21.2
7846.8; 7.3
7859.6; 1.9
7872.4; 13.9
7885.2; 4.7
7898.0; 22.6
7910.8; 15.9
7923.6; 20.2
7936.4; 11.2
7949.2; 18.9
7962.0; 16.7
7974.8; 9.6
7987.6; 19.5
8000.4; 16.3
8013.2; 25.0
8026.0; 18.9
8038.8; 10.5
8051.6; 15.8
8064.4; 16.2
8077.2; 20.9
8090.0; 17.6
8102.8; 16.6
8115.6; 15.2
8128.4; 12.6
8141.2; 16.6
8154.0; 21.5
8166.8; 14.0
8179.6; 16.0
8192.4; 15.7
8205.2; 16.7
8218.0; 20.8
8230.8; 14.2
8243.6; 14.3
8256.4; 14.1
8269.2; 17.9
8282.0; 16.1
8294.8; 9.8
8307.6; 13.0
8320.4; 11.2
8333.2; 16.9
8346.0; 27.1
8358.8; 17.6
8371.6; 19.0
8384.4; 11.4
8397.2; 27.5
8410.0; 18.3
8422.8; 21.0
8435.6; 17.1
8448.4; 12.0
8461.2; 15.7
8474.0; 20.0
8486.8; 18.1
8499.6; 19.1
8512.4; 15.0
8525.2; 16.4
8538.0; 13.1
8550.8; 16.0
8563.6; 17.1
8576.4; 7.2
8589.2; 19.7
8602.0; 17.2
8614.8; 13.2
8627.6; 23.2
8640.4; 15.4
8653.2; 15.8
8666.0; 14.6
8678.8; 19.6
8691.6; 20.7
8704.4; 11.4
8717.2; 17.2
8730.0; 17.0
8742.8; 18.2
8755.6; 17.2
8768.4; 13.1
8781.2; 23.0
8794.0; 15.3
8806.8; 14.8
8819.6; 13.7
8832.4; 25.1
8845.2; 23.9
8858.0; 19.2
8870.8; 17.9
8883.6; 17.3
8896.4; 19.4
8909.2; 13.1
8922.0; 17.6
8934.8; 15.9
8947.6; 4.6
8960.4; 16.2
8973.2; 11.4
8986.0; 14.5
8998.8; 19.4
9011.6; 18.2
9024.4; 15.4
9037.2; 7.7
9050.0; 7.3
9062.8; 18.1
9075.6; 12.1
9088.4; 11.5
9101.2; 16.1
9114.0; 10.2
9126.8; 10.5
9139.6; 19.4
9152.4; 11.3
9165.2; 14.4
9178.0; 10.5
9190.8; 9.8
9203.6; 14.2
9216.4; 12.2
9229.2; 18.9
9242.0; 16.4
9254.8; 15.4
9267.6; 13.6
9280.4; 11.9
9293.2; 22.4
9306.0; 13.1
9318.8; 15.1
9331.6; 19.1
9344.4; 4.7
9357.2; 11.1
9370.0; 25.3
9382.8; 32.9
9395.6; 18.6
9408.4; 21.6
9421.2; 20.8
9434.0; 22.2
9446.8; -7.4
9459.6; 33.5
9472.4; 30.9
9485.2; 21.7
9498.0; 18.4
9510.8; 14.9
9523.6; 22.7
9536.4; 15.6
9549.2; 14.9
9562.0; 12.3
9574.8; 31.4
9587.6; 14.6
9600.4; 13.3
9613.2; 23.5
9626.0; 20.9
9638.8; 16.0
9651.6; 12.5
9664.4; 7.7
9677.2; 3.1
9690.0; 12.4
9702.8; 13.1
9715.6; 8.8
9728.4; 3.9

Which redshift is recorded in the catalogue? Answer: 0.56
